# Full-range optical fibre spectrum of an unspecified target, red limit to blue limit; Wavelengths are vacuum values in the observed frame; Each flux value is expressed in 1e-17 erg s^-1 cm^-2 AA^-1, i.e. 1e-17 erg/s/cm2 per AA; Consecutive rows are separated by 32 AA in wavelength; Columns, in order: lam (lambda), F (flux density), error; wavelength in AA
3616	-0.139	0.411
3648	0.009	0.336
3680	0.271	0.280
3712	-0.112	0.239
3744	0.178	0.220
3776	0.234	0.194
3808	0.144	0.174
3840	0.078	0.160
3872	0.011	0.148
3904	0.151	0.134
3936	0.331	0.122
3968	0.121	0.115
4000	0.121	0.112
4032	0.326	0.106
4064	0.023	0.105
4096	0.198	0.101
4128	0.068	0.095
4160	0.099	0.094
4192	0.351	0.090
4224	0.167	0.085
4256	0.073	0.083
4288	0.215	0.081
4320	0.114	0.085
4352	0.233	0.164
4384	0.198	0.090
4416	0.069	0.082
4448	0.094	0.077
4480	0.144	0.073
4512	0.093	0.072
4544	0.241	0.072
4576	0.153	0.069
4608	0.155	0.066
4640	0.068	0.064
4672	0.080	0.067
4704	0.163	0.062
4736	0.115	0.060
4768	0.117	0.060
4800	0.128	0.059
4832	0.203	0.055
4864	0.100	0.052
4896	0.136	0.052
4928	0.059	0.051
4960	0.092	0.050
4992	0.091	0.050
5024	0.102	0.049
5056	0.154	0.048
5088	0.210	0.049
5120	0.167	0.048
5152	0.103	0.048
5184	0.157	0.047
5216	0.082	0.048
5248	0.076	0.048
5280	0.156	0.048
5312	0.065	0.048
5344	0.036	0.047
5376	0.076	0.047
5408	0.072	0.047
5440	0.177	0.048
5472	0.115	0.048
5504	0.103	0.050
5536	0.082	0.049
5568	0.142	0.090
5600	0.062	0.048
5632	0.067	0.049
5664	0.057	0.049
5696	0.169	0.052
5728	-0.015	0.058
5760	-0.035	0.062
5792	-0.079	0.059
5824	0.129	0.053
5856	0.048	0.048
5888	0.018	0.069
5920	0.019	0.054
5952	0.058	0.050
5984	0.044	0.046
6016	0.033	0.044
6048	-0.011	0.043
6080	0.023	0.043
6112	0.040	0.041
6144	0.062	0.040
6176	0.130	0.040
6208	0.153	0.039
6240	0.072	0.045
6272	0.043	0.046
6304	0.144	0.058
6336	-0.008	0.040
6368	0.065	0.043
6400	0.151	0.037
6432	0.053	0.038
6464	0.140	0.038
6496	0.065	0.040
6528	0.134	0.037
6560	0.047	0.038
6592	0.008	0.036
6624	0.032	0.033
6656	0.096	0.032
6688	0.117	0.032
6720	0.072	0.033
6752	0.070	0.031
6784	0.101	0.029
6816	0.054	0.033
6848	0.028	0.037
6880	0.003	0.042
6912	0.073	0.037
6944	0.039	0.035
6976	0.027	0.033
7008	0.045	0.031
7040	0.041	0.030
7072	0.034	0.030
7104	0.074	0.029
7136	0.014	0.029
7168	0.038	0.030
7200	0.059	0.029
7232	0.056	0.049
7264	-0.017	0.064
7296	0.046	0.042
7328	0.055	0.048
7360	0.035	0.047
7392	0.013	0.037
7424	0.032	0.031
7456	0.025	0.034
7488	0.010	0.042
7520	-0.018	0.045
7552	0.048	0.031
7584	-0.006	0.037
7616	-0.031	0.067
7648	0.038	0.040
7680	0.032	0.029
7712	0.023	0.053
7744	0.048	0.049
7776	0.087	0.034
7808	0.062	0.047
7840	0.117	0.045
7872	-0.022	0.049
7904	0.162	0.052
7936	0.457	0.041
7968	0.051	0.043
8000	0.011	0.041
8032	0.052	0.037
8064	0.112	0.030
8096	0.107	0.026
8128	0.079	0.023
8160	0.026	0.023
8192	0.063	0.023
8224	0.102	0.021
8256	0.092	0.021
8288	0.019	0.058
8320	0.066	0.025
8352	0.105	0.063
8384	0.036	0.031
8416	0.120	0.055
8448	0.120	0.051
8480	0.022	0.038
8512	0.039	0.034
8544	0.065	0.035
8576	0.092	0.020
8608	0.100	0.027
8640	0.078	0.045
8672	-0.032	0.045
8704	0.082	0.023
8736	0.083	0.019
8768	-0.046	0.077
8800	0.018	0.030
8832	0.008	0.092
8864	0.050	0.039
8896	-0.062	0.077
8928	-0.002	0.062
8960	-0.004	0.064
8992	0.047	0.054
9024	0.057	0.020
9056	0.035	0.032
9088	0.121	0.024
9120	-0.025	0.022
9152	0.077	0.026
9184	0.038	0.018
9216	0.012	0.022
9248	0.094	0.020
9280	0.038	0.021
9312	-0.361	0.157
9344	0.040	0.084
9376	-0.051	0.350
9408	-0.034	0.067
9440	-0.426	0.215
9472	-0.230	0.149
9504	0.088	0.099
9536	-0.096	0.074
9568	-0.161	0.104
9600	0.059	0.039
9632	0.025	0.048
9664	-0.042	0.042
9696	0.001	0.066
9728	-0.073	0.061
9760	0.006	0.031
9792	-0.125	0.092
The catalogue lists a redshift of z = 1.130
